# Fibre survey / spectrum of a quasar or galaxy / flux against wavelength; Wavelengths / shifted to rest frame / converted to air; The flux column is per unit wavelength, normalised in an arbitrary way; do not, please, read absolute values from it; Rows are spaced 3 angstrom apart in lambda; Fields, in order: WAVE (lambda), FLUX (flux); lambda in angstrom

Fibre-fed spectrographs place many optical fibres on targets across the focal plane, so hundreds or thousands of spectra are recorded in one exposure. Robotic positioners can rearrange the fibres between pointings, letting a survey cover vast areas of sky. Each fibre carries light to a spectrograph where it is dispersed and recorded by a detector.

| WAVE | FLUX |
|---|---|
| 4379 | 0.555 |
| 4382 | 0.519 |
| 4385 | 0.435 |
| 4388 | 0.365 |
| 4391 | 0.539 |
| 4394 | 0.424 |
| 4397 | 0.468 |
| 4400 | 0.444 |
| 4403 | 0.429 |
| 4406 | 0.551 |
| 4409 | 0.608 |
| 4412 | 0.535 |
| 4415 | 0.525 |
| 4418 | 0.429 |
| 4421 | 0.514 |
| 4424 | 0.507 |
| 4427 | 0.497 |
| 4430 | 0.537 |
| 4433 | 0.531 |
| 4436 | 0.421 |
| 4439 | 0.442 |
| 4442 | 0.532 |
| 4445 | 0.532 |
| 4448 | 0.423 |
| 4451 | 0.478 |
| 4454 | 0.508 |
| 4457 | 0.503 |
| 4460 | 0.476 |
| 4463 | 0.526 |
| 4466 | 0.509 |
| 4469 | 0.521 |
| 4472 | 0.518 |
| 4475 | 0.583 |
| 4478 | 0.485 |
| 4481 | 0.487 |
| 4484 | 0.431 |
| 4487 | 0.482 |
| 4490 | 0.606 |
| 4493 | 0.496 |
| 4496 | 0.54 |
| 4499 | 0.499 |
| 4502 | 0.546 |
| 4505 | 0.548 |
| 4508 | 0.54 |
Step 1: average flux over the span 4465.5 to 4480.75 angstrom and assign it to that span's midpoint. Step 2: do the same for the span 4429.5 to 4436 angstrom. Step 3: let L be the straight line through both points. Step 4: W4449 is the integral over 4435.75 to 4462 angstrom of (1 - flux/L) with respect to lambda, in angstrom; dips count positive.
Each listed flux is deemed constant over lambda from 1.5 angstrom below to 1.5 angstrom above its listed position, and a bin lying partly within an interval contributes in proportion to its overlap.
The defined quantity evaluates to 1.5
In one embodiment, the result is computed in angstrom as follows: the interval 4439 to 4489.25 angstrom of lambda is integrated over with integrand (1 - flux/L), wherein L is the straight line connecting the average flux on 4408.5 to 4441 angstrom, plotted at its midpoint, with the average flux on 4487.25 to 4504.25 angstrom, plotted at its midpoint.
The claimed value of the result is 1.9 angstrom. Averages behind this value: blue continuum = 0.501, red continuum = 0.534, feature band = 0.499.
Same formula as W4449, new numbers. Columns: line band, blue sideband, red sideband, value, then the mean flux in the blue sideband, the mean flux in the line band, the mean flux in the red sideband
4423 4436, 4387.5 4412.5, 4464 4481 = -0.2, 0.488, 0.507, 0.52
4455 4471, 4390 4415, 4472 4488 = -0.3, 0.5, 0.507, 0.496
